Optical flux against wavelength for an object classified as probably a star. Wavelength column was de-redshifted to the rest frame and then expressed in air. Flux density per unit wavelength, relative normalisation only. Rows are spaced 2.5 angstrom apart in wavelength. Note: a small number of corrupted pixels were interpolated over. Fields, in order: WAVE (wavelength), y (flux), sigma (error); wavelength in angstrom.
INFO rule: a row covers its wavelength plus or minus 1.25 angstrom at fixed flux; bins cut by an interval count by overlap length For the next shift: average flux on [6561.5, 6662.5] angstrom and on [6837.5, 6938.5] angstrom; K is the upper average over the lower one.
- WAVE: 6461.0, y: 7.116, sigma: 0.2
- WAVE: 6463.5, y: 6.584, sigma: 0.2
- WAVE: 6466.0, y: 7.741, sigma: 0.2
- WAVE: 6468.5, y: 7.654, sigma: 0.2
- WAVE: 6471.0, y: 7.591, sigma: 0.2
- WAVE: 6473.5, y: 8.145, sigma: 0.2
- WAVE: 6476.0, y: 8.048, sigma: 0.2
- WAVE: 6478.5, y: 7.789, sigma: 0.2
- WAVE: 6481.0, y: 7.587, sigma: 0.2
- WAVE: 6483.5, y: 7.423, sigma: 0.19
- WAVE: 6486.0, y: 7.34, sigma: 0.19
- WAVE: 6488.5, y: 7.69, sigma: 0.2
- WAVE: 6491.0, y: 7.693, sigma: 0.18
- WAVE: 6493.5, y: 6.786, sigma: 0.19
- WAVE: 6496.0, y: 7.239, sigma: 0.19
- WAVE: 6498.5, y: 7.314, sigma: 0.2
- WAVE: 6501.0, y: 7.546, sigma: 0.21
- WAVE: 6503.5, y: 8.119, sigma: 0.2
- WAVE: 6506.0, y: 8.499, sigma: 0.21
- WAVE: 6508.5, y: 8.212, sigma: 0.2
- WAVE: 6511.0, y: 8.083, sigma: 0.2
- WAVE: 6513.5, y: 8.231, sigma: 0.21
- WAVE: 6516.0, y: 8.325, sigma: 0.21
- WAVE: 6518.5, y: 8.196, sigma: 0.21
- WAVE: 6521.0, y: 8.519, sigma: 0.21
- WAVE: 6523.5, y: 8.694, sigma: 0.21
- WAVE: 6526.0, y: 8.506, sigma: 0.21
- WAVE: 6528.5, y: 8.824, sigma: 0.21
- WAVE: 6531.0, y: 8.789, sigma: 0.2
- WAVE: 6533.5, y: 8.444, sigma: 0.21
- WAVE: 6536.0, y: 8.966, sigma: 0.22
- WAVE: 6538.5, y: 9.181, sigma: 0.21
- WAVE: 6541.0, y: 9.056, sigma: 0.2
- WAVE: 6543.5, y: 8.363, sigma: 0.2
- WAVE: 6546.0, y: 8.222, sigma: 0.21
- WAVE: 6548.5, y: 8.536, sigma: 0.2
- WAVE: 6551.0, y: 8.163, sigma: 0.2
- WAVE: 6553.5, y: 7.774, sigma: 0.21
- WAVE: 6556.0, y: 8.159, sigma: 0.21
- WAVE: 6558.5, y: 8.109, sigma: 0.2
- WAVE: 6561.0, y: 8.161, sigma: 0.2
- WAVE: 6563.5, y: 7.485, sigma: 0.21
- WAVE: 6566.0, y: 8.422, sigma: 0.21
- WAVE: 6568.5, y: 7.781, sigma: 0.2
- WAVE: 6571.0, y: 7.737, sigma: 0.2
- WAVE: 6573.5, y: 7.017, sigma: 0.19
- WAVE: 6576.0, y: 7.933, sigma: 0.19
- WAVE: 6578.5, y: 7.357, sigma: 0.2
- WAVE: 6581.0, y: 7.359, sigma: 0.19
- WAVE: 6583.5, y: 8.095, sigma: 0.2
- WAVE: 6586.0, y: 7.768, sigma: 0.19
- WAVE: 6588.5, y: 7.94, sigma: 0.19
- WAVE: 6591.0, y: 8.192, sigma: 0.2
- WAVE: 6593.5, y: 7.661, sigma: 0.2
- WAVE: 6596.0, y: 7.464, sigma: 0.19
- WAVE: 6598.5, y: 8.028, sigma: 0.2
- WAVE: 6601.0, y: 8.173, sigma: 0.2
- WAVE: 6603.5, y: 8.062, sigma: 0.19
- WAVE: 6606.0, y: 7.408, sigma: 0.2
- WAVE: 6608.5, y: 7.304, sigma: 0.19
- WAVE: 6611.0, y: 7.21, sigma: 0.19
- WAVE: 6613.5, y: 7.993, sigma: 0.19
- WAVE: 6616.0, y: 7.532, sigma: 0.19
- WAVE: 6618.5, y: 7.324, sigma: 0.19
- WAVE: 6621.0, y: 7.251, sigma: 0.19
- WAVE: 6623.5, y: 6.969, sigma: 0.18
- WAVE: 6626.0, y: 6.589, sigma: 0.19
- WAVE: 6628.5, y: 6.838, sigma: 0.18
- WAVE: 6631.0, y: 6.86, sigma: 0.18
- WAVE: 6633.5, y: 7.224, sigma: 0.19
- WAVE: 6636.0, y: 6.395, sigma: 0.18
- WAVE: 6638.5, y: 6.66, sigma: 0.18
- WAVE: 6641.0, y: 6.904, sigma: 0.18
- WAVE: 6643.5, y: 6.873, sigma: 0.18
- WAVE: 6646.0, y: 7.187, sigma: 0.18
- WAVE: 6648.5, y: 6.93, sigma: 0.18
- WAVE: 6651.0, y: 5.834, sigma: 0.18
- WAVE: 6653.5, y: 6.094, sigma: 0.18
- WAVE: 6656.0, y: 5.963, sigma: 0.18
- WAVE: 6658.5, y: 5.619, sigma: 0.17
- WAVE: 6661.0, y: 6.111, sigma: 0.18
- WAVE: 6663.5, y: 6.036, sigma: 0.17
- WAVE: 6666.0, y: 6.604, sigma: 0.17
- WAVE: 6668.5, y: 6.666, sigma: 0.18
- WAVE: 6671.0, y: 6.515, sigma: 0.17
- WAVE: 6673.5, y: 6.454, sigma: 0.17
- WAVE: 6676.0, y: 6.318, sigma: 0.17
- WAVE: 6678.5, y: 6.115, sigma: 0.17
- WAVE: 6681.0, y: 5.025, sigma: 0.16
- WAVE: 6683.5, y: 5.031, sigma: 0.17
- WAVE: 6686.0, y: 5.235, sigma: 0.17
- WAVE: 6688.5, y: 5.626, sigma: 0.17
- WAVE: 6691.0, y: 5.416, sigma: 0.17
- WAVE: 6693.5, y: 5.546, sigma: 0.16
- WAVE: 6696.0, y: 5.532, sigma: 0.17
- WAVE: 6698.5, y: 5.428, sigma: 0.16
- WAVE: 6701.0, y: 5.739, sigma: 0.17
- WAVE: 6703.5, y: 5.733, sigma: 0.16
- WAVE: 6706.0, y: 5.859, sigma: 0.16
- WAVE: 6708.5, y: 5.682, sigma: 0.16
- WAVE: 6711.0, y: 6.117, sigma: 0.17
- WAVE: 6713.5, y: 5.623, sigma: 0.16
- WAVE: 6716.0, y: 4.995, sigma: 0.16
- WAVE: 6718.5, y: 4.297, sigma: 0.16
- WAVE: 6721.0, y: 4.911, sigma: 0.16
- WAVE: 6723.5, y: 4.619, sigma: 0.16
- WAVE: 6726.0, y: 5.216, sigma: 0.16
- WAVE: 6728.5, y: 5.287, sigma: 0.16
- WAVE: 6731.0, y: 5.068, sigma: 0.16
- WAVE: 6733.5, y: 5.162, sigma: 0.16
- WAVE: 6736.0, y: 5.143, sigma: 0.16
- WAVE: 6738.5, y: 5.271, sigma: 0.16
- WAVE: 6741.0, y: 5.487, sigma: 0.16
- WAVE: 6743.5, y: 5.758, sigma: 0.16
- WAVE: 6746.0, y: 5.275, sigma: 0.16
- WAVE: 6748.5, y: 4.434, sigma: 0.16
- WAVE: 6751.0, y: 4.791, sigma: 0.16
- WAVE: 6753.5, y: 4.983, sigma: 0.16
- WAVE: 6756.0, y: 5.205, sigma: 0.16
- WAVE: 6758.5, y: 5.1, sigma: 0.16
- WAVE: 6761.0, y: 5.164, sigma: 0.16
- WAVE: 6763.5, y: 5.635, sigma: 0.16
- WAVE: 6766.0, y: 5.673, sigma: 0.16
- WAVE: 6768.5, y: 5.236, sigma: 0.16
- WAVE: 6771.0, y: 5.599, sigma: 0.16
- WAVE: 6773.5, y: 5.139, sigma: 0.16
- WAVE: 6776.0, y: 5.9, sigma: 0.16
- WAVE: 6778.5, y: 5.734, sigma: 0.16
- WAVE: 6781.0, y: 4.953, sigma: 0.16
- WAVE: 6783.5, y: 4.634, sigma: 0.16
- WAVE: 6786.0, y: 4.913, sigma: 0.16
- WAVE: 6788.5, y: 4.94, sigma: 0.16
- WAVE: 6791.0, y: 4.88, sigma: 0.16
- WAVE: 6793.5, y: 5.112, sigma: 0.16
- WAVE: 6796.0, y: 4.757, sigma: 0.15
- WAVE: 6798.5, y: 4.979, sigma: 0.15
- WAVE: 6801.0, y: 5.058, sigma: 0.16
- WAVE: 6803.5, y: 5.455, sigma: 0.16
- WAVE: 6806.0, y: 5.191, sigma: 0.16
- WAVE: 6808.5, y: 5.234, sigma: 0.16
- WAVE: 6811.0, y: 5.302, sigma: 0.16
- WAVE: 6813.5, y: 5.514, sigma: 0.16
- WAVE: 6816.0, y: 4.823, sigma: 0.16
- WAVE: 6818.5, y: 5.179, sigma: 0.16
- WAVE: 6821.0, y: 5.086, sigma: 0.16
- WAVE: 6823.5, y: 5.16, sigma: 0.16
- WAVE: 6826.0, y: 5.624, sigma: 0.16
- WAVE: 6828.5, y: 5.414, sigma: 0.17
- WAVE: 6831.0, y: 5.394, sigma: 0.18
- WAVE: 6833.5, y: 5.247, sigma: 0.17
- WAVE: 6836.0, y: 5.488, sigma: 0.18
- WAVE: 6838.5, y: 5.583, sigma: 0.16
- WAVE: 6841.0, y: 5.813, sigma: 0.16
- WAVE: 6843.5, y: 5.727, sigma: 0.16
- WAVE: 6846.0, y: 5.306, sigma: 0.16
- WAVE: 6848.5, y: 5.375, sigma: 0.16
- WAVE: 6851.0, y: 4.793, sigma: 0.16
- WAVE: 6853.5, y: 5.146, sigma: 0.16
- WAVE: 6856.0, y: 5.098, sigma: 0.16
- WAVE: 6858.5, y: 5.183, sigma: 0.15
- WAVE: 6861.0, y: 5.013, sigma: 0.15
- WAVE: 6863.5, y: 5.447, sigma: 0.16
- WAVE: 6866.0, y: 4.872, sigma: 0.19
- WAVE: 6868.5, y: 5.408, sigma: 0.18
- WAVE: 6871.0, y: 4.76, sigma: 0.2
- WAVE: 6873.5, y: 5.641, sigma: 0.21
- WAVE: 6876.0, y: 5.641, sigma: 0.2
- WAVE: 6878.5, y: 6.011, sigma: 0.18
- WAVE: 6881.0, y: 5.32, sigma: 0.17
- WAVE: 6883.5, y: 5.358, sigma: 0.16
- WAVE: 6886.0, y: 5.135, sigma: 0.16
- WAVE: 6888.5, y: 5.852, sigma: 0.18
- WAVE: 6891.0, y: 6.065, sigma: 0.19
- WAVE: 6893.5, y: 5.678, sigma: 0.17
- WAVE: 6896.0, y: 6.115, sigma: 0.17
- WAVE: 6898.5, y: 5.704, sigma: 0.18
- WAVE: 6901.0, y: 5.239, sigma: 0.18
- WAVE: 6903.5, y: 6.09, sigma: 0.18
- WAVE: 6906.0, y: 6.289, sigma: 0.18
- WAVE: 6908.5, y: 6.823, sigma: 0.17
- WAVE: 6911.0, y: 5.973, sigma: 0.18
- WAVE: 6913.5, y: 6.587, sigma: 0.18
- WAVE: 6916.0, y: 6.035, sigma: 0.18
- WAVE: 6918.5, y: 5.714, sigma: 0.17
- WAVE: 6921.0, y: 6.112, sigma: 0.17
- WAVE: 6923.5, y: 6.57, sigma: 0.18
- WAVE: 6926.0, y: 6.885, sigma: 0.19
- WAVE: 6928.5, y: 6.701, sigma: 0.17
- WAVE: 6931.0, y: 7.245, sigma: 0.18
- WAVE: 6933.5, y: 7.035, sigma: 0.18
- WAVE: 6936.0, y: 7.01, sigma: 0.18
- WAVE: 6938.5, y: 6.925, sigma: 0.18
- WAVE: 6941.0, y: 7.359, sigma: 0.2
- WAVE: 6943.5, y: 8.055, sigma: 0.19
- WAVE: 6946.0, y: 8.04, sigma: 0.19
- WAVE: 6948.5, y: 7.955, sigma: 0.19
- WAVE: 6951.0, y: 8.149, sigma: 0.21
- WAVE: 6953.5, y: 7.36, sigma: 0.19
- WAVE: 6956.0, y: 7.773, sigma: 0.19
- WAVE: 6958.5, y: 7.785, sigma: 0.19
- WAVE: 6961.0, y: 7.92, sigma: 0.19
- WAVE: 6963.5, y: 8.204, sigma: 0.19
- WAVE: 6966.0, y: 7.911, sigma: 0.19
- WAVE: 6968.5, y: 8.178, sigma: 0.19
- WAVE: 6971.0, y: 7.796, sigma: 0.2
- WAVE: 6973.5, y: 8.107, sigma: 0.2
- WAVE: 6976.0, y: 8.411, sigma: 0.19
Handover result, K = 0.8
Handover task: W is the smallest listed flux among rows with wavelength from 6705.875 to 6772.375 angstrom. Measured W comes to 4.297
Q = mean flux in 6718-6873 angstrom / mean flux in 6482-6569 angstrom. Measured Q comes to 0.6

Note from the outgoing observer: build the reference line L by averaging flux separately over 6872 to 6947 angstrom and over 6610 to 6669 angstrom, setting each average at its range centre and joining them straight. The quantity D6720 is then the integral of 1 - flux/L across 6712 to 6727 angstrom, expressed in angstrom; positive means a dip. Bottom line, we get 3.7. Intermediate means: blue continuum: 6.73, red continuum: 6.3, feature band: 4.96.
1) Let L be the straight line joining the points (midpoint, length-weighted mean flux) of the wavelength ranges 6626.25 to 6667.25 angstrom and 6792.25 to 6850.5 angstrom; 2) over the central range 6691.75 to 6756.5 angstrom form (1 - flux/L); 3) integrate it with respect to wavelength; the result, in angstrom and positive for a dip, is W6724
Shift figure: 7.5 angstrom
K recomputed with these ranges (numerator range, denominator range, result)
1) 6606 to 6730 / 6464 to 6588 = 0.77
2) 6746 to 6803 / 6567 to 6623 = 0.67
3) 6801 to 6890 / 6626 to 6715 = 0.87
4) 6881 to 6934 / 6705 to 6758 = 1.18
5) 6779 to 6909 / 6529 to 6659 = 0.71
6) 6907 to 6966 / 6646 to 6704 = 1.21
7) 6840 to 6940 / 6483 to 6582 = 0.73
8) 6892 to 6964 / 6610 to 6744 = 1.14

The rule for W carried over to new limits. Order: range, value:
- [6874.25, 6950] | 5.135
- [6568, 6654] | 5.834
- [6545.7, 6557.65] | 7.774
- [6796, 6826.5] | 4.757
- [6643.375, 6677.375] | 5.619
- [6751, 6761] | 4.791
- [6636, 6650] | 6.395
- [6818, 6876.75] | 4.76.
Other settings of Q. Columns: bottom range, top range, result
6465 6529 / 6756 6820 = 0.66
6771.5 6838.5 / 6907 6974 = 1.39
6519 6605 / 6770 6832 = 0.64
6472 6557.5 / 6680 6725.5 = 0.66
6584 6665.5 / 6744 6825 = 0.73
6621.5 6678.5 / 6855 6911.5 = 0.86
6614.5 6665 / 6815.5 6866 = 0.79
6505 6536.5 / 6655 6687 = 0.71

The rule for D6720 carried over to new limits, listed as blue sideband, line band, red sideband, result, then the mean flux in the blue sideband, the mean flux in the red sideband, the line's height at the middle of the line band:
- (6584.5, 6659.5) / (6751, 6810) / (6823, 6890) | 7.5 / 7.15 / 5.37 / 5.95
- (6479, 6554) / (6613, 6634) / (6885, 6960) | 1.7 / 8.14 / 6.68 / 7.76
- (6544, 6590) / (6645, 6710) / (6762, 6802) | 5.8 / 7.9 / 5.2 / 6.51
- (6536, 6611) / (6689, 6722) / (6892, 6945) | 8.7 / 7.97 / 6.49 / 7.4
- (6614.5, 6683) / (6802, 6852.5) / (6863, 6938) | 6.7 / 6.54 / 5.99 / 6.15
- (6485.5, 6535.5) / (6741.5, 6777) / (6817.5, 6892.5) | 4.9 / 8.08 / 5.37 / 6.12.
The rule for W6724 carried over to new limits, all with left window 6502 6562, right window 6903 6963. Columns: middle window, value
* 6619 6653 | 5.3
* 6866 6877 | 3.0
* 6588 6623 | 2.2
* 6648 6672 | 5.3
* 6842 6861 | 5.4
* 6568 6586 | 1.4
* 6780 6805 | 8.5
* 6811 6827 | 4.7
